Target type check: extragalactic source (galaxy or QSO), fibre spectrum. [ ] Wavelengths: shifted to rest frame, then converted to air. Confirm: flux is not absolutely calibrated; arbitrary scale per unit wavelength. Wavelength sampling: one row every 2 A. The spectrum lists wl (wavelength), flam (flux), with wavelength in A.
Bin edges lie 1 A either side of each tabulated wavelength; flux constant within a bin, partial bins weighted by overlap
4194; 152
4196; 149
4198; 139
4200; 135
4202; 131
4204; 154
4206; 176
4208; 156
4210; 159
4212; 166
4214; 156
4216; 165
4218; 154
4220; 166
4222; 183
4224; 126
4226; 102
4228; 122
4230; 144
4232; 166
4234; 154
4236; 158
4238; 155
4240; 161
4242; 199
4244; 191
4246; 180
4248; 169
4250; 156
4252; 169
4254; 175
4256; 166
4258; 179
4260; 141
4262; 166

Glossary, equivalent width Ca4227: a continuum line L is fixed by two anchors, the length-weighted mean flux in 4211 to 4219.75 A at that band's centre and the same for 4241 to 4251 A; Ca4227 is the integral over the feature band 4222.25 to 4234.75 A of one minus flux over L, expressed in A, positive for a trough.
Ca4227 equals 2.3 A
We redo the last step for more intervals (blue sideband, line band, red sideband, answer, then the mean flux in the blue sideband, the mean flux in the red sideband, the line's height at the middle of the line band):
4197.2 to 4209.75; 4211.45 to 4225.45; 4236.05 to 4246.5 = 0.2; 149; 175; 160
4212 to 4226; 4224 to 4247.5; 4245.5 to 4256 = 0.9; 155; 169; 162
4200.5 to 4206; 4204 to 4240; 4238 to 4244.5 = 1.9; 148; 179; 163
